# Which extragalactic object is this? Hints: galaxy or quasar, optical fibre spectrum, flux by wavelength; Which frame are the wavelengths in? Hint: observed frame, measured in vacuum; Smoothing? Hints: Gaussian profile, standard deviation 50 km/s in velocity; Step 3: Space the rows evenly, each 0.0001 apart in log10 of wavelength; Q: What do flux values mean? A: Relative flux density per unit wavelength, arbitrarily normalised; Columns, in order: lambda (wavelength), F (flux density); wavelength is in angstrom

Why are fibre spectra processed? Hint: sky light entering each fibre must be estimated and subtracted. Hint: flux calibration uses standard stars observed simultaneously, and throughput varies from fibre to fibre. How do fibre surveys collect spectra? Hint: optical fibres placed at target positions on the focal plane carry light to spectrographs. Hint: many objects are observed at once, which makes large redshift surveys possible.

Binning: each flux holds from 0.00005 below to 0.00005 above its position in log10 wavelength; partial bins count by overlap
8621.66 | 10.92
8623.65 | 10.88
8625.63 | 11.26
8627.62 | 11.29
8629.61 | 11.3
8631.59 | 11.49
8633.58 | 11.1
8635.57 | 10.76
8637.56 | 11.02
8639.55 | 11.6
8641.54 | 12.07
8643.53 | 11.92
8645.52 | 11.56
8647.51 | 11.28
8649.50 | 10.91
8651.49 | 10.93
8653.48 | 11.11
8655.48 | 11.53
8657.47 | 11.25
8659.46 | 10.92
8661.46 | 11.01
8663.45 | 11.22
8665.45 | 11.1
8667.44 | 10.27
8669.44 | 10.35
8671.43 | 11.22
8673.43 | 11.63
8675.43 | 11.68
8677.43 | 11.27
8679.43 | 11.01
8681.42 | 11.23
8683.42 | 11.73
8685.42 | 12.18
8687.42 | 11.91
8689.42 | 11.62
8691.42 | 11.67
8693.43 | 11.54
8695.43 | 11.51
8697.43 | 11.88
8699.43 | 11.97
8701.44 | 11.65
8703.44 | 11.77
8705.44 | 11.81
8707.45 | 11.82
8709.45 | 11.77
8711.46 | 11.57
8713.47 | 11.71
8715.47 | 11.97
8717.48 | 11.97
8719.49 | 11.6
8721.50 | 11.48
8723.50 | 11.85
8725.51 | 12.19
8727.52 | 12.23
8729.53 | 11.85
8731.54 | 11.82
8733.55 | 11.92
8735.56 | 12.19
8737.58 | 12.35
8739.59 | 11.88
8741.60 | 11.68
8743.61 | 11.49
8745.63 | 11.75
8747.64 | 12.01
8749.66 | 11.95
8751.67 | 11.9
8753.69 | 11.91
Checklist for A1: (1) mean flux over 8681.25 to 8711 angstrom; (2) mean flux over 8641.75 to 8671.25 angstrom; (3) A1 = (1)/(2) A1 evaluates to 1.1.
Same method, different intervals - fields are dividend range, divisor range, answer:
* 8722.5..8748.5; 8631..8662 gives 1.06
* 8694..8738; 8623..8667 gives 1.05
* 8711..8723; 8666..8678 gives 1.06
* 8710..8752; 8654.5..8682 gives 1.07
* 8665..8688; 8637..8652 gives 0.99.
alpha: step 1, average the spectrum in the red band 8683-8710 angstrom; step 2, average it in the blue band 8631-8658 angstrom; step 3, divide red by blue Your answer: 1.04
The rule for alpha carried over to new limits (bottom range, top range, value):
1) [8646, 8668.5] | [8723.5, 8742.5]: 1.09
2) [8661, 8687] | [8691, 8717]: 1.04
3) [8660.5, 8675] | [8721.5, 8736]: 1.09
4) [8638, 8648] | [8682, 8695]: 1.01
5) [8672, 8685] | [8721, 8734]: 1.04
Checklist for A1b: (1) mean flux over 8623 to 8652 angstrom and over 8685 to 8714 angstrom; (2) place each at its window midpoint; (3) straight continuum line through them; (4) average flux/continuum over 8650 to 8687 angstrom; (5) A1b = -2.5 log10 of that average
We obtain 0.030 mag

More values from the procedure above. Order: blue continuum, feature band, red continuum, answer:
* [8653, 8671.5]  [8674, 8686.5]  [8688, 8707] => -0.02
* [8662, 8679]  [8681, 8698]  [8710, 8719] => -0.03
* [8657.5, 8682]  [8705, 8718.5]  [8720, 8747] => -0.02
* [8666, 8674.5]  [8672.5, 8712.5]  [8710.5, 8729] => -0.03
